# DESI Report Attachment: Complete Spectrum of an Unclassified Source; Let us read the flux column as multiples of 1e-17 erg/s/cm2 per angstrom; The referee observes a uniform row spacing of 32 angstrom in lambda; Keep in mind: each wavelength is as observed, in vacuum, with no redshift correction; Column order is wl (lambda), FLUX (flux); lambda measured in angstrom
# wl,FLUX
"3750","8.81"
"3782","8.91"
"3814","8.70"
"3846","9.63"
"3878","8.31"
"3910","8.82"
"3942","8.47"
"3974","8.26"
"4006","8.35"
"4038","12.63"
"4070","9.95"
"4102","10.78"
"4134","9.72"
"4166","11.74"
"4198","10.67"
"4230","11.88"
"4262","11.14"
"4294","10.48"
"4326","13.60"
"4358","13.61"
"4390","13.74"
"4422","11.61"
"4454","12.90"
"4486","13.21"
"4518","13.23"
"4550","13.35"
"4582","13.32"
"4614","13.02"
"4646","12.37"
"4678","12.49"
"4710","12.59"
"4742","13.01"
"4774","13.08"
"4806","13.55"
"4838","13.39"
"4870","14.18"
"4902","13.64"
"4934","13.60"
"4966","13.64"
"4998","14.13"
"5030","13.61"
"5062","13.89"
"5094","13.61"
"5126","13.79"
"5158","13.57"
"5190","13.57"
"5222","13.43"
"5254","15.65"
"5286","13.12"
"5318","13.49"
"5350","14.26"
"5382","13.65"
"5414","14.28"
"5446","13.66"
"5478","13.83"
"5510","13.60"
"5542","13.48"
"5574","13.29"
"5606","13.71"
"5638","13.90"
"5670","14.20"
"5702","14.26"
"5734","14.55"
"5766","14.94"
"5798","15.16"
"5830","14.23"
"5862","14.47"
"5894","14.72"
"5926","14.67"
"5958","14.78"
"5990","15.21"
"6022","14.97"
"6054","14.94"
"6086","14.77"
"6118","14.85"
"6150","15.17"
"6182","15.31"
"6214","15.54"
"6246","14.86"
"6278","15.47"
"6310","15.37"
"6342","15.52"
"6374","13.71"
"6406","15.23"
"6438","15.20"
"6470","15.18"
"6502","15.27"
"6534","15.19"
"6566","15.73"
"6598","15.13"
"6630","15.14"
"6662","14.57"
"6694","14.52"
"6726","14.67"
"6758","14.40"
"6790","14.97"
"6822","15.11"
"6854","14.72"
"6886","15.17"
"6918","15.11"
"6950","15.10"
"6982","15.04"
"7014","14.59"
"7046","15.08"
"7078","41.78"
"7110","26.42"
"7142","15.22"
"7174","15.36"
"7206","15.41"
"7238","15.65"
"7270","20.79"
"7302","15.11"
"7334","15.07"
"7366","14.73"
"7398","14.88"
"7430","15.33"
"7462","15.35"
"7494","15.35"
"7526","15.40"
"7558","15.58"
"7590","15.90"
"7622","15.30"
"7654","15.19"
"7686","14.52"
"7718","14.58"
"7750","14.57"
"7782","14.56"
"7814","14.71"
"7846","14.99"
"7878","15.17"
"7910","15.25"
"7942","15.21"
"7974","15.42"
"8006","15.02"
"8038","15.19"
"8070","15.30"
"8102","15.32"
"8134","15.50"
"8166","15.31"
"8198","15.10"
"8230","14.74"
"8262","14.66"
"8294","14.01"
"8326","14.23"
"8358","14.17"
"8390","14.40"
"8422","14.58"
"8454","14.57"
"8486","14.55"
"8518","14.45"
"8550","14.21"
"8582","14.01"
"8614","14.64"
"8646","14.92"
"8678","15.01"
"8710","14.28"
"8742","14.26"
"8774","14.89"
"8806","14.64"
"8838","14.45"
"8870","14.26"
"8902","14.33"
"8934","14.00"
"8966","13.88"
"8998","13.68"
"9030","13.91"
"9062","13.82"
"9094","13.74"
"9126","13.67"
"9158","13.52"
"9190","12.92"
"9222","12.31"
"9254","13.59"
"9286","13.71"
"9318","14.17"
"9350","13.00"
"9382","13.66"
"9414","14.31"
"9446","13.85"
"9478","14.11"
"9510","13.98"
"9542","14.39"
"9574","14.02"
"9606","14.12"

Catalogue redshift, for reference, 0.08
